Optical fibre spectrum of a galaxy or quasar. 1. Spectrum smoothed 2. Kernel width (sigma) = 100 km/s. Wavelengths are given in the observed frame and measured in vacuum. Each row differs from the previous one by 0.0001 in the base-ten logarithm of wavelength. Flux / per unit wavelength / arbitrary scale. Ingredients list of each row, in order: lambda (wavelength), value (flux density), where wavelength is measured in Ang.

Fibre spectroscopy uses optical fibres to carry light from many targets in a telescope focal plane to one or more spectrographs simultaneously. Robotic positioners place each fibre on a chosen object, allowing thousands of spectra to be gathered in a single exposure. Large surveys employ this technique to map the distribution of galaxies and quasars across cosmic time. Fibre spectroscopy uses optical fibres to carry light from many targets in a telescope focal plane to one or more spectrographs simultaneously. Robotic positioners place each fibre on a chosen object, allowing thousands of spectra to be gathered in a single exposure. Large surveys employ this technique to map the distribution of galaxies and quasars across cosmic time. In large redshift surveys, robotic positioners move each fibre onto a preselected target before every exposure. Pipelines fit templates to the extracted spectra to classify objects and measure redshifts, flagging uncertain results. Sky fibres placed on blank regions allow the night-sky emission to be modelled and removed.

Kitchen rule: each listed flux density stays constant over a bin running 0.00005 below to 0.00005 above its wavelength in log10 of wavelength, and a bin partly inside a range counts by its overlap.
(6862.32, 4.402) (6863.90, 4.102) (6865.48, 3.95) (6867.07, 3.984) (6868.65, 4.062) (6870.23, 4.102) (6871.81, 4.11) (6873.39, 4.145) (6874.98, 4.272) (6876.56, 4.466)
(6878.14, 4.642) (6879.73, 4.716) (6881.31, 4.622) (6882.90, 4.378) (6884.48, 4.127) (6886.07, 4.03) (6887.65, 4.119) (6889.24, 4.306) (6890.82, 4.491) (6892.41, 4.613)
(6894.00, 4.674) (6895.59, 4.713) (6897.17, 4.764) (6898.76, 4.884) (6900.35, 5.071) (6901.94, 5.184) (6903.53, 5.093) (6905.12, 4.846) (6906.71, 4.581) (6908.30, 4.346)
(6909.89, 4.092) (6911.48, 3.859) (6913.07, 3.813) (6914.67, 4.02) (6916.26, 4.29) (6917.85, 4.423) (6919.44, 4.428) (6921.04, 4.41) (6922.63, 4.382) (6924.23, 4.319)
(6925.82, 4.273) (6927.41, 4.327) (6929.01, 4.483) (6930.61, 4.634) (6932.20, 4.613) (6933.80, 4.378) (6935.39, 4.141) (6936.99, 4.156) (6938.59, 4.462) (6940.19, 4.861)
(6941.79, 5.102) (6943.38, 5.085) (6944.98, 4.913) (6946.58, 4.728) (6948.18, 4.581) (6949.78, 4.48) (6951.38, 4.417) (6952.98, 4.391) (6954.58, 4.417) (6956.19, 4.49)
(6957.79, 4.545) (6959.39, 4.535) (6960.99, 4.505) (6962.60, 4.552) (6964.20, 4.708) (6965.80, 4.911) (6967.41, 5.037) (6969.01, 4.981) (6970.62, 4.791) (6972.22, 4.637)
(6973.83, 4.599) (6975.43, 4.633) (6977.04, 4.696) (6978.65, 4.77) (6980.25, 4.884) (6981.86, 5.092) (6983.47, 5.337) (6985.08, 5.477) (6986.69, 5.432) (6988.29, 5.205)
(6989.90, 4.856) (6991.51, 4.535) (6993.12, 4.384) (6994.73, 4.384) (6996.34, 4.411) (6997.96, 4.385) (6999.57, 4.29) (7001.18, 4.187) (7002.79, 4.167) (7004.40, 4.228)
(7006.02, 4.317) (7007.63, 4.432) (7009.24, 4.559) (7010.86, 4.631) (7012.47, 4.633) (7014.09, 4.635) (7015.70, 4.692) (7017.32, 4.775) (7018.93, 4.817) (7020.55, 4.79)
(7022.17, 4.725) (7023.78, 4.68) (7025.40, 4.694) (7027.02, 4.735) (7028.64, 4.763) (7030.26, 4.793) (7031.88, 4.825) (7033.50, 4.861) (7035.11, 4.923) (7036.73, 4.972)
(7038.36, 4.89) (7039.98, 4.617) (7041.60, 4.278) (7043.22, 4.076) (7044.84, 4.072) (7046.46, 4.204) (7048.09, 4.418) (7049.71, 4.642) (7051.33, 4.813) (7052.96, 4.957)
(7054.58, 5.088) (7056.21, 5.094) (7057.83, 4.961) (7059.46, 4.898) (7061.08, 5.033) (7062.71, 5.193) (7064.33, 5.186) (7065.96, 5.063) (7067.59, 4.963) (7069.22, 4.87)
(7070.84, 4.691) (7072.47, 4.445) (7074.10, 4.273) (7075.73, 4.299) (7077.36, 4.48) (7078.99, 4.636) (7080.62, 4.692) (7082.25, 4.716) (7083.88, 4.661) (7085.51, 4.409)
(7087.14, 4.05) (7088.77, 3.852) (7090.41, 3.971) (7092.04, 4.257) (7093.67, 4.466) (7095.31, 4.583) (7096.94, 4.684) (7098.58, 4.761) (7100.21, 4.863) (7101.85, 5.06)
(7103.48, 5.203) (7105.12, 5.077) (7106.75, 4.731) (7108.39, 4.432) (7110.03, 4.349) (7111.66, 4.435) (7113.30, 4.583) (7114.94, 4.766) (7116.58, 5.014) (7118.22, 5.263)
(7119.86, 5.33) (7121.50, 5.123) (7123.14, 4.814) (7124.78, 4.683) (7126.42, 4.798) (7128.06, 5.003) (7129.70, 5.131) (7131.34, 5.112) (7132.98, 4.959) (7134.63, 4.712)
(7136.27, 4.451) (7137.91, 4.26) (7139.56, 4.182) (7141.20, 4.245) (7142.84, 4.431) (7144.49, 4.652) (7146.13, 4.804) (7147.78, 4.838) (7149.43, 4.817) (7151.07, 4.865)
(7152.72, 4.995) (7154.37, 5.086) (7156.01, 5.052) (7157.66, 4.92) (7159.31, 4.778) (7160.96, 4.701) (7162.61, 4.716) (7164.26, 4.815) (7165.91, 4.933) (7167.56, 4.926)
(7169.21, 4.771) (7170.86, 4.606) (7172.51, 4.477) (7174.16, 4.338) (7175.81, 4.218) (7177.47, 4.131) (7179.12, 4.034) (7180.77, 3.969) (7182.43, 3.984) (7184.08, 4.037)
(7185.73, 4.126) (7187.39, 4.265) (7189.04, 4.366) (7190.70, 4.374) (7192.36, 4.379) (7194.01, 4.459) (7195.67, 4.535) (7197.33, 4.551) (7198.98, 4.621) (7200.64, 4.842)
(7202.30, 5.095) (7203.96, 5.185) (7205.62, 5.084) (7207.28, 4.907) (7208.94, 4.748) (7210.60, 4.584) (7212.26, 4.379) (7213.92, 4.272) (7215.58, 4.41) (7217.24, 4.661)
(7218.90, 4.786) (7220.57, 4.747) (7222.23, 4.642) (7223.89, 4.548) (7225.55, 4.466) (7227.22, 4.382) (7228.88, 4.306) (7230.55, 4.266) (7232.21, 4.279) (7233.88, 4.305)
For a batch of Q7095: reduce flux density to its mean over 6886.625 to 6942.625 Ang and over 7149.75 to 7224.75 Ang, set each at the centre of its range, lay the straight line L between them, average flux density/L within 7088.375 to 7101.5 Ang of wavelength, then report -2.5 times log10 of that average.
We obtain 0.023 mag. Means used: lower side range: 4.49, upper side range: 4.6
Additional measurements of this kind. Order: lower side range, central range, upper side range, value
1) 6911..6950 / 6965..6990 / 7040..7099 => -0.11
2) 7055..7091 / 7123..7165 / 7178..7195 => -0.09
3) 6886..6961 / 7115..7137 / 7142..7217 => -0.08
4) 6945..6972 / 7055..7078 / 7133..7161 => -0.03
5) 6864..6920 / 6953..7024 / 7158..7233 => -0.05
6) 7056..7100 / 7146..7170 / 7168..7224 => -0.07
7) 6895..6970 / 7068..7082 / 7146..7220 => 0.00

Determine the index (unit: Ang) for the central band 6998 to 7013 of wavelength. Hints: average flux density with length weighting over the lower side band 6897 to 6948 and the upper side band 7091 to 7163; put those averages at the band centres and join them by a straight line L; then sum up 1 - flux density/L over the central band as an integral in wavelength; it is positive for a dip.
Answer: 0.8 Ang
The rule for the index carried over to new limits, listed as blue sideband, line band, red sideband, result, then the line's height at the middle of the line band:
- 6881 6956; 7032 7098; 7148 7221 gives -1.13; 4.56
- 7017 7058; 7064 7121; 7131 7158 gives 0.65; 4.71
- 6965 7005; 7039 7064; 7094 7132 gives 0.50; 4.8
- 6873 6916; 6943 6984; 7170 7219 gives -2.15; 4.48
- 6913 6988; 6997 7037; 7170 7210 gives -0.24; 4.59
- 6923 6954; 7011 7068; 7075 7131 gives -1.61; 4.63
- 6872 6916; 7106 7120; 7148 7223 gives -0.51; 4.57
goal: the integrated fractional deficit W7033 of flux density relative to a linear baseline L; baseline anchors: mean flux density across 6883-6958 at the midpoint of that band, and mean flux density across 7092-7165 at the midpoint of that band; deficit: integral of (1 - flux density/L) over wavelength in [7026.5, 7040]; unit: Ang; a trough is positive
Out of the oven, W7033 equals -0.54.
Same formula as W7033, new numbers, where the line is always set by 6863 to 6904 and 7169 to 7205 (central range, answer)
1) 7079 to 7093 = 0.27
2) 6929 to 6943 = -0.37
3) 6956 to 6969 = -0.74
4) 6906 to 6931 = 0.86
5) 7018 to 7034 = -1.20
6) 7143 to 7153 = -0.83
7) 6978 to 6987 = -1.46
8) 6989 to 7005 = 0.16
